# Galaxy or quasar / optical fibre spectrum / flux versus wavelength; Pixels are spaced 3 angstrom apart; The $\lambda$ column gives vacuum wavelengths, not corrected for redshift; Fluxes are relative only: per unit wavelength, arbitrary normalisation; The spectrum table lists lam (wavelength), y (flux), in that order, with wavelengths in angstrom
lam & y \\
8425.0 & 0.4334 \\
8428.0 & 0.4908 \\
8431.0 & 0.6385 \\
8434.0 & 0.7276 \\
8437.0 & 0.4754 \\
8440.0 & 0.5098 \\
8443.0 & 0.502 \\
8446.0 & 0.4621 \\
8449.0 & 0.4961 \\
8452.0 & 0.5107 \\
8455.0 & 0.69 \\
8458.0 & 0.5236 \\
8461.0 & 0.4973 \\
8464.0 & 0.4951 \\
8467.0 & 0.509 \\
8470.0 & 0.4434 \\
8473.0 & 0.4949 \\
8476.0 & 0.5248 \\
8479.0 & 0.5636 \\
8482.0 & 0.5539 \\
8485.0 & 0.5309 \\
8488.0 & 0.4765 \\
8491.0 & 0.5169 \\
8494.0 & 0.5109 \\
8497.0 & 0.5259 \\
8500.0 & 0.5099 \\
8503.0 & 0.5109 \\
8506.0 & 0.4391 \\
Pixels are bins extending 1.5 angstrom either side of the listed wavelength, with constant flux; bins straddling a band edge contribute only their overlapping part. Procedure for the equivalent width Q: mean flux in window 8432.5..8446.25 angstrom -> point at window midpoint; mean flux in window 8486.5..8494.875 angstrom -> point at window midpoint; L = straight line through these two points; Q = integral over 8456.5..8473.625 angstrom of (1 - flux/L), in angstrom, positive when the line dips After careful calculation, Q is 0.9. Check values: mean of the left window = 0.542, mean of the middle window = 0.494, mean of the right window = 0.501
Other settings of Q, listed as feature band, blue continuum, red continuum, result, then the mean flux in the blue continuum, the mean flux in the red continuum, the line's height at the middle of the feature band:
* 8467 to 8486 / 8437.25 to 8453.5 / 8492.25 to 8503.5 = -0.41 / 0.495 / 0.515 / 0.507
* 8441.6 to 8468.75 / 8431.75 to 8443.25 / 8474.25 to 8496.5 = 1.48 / 0.565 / 0.525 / 0.55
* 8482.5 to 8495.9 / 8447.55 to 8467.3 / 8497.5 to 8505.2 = 0.02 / 0.533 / 0.506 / 0.513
